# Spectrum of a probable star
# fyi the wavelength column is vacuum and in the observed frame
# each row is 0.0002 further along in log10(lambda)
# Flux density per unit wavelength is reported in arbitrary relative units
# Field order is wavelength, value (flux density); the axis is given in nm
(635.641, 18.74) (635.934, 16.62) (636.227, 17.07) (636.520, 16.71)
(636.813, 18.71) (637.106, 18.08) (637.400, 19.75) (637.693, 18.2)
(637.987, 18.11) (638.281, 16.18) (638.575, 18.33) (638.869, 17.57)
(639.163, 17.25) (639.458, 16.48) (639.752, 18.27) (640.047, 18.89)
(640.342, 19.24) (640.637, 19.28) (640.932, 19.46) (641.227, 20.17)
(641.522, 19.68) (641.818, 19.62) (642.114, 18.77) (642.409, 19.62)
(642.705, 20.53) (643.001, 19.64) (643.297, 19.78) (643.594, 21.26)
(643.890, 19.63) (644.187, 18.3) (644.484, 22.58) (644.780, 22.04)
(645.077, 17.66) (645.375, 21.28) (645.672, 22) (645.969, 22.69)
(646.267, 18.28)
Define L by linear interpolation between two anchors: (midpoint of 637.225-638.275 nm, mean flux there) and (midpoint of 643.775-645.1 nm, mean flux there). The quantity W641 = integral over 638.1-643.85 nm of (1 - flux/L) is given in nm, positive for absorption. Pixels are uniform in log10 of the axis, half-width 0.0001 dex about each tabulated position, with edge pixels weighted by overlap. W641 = 0.10 nm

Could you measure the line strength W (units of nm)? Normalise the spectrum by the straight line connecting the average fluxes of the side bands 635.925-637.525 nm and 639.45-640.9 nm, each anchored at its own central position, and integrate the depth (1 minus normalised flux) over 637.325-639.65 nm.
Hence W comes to 0.079 nm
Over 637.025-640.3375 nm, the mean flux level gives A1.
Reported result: 18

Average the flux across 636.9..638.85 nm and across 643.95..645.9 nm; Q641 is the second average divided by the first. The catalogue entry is 1.14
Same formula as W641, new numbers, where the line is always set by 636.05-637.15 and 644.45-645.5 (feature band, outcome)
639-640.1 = 0.06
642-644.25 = 0.03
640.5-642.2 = -0.02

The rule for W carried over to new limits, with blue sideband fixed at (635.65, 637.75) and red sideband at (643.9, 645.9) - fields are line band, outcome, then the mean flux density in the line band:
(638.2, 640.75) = 0.12 nm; 18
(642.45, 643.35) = 0.00 nm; 20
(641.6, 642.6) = 0.02 nm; 19.4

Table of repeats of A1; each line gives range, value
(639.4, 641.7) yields 19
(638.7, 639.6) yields 17.1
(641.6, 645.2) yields 20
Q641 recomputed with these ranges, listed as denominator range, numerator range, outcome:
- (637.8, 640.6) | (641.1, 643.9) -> 1.11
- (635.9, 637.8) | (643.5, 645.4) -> 1.13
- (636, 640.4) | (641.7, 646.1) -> 1.14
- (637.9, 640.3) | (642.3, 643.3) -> 1.13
